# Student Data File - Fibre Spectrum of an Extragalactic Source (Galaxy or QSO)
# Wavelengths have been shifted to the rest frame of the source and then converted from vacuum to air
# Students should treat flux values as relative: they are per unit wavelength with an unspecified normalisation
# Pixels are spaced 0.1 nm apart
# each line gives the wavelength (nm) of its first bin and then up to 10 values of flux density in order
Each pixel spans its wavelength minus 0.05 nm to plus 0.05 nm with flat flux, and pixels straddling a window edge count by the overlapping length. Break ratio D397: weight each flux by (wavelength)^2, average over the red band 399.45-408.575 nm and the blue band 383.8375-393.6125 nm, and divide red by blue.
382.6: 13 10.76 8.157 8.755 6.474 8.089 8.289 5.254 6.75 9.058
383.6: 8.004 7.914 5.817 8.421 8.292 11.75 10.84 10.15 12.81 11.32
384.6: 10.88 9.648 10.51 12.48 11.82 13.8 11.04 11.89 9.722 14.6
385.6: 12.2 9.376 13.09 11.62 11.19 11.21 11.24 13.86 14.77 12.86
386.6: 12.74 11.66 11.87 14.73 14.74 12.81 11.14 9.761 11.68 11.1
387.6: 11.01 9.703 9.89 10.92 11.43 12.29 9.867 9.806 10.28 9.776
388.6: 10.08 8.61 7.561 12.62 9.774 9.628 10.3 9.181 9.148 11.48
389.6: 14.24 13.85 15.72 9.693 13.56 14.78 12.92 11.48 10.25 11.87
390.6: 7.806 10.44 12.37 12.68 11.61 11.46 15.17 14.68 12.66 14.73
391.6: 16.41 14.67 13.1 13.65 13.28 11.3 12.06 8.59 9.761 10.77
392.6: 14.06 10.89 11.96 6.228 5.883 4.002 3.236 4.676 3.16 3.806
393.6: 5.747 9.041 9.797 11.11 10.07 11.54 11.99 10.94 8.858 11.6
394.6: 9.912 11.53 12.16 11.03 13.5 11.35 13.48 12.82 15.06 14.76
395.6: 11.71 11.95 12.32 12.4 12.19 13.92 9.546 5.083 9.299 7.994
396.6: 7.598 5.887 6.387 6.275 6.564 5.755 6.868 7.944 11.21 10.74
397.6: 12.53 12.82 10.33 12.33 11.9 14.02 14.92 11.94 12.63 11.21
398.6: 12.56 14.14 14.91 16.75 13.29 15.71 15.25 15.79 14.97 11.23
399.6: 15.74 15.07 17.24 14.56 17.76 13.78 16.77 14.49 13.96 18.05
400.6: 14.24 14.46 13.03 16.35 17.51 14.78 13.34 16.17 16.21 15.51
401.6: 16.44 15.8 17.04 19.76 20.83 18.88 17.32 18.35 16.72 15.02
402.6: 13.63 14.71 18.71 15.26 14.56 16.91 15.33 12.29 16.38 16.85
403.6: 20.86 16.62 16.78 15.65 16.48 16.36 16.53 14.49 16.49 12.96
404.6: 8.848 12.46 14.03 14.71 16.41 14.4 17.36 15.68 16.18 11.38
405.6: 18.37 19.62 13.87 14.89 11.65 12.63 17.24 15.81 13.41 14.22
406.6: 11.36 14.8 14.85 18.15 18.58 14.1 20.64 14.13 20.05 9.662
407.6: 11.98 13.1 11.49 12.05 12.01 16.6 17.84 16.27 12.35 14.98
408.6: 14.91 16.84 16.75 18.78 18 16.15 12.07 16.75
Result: 1.50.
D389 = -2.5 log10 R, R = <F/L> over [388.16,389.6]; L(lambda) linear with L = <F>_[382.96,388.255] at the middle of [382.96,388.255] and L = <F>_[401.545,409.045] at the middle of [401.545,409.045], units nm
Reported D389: 0.162 mag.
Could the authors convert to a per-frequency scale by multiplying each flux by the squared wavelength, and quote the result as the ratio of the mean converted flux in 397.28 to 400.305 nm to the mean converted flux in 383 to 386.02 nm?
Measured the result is 1.5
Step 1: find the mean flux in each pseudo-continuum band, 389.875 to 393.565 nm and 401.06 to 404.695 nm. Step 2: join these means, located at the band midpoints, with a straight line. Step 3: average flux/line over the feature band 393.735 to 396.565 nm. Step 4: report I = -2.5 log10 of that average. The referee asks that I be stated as 0.098 mag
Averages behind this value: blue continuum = 10.8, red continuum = 16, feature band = 11.3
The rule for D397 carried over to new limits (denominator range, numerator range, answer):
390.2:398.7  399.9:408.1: 1.52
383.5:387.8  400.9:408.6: 1.51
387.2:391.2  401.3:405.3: 1.55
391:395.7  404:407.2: 1.47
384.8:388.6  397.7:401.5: 1.33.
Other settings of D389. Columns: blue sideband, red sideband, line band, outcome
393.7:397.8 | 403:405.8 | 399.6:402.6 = -0.19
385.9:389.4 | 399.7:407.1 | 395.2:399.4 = 0.21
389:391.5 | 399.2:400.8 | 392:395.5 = 0.31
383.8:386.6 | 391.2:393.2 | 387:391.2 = 0.02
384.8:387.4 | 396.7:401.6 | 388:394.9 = 0.18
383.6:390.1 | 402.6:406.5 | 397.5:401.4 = -0.02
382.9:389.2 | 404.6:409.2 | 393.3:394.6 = 0.36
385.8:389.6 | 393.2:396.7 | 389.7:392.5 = -0.16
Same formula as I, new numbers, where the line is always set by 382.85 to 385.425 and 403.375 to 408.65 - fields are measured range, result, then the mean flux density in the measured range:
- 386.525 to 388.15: -0.131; 11.7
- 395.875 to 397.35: 0.478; 8.18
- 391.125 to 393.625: 0.136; 10.2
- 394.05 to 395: 0.094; 11.2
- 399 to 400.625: -0.129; 15.2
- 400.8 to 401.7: -0.129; 15.6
